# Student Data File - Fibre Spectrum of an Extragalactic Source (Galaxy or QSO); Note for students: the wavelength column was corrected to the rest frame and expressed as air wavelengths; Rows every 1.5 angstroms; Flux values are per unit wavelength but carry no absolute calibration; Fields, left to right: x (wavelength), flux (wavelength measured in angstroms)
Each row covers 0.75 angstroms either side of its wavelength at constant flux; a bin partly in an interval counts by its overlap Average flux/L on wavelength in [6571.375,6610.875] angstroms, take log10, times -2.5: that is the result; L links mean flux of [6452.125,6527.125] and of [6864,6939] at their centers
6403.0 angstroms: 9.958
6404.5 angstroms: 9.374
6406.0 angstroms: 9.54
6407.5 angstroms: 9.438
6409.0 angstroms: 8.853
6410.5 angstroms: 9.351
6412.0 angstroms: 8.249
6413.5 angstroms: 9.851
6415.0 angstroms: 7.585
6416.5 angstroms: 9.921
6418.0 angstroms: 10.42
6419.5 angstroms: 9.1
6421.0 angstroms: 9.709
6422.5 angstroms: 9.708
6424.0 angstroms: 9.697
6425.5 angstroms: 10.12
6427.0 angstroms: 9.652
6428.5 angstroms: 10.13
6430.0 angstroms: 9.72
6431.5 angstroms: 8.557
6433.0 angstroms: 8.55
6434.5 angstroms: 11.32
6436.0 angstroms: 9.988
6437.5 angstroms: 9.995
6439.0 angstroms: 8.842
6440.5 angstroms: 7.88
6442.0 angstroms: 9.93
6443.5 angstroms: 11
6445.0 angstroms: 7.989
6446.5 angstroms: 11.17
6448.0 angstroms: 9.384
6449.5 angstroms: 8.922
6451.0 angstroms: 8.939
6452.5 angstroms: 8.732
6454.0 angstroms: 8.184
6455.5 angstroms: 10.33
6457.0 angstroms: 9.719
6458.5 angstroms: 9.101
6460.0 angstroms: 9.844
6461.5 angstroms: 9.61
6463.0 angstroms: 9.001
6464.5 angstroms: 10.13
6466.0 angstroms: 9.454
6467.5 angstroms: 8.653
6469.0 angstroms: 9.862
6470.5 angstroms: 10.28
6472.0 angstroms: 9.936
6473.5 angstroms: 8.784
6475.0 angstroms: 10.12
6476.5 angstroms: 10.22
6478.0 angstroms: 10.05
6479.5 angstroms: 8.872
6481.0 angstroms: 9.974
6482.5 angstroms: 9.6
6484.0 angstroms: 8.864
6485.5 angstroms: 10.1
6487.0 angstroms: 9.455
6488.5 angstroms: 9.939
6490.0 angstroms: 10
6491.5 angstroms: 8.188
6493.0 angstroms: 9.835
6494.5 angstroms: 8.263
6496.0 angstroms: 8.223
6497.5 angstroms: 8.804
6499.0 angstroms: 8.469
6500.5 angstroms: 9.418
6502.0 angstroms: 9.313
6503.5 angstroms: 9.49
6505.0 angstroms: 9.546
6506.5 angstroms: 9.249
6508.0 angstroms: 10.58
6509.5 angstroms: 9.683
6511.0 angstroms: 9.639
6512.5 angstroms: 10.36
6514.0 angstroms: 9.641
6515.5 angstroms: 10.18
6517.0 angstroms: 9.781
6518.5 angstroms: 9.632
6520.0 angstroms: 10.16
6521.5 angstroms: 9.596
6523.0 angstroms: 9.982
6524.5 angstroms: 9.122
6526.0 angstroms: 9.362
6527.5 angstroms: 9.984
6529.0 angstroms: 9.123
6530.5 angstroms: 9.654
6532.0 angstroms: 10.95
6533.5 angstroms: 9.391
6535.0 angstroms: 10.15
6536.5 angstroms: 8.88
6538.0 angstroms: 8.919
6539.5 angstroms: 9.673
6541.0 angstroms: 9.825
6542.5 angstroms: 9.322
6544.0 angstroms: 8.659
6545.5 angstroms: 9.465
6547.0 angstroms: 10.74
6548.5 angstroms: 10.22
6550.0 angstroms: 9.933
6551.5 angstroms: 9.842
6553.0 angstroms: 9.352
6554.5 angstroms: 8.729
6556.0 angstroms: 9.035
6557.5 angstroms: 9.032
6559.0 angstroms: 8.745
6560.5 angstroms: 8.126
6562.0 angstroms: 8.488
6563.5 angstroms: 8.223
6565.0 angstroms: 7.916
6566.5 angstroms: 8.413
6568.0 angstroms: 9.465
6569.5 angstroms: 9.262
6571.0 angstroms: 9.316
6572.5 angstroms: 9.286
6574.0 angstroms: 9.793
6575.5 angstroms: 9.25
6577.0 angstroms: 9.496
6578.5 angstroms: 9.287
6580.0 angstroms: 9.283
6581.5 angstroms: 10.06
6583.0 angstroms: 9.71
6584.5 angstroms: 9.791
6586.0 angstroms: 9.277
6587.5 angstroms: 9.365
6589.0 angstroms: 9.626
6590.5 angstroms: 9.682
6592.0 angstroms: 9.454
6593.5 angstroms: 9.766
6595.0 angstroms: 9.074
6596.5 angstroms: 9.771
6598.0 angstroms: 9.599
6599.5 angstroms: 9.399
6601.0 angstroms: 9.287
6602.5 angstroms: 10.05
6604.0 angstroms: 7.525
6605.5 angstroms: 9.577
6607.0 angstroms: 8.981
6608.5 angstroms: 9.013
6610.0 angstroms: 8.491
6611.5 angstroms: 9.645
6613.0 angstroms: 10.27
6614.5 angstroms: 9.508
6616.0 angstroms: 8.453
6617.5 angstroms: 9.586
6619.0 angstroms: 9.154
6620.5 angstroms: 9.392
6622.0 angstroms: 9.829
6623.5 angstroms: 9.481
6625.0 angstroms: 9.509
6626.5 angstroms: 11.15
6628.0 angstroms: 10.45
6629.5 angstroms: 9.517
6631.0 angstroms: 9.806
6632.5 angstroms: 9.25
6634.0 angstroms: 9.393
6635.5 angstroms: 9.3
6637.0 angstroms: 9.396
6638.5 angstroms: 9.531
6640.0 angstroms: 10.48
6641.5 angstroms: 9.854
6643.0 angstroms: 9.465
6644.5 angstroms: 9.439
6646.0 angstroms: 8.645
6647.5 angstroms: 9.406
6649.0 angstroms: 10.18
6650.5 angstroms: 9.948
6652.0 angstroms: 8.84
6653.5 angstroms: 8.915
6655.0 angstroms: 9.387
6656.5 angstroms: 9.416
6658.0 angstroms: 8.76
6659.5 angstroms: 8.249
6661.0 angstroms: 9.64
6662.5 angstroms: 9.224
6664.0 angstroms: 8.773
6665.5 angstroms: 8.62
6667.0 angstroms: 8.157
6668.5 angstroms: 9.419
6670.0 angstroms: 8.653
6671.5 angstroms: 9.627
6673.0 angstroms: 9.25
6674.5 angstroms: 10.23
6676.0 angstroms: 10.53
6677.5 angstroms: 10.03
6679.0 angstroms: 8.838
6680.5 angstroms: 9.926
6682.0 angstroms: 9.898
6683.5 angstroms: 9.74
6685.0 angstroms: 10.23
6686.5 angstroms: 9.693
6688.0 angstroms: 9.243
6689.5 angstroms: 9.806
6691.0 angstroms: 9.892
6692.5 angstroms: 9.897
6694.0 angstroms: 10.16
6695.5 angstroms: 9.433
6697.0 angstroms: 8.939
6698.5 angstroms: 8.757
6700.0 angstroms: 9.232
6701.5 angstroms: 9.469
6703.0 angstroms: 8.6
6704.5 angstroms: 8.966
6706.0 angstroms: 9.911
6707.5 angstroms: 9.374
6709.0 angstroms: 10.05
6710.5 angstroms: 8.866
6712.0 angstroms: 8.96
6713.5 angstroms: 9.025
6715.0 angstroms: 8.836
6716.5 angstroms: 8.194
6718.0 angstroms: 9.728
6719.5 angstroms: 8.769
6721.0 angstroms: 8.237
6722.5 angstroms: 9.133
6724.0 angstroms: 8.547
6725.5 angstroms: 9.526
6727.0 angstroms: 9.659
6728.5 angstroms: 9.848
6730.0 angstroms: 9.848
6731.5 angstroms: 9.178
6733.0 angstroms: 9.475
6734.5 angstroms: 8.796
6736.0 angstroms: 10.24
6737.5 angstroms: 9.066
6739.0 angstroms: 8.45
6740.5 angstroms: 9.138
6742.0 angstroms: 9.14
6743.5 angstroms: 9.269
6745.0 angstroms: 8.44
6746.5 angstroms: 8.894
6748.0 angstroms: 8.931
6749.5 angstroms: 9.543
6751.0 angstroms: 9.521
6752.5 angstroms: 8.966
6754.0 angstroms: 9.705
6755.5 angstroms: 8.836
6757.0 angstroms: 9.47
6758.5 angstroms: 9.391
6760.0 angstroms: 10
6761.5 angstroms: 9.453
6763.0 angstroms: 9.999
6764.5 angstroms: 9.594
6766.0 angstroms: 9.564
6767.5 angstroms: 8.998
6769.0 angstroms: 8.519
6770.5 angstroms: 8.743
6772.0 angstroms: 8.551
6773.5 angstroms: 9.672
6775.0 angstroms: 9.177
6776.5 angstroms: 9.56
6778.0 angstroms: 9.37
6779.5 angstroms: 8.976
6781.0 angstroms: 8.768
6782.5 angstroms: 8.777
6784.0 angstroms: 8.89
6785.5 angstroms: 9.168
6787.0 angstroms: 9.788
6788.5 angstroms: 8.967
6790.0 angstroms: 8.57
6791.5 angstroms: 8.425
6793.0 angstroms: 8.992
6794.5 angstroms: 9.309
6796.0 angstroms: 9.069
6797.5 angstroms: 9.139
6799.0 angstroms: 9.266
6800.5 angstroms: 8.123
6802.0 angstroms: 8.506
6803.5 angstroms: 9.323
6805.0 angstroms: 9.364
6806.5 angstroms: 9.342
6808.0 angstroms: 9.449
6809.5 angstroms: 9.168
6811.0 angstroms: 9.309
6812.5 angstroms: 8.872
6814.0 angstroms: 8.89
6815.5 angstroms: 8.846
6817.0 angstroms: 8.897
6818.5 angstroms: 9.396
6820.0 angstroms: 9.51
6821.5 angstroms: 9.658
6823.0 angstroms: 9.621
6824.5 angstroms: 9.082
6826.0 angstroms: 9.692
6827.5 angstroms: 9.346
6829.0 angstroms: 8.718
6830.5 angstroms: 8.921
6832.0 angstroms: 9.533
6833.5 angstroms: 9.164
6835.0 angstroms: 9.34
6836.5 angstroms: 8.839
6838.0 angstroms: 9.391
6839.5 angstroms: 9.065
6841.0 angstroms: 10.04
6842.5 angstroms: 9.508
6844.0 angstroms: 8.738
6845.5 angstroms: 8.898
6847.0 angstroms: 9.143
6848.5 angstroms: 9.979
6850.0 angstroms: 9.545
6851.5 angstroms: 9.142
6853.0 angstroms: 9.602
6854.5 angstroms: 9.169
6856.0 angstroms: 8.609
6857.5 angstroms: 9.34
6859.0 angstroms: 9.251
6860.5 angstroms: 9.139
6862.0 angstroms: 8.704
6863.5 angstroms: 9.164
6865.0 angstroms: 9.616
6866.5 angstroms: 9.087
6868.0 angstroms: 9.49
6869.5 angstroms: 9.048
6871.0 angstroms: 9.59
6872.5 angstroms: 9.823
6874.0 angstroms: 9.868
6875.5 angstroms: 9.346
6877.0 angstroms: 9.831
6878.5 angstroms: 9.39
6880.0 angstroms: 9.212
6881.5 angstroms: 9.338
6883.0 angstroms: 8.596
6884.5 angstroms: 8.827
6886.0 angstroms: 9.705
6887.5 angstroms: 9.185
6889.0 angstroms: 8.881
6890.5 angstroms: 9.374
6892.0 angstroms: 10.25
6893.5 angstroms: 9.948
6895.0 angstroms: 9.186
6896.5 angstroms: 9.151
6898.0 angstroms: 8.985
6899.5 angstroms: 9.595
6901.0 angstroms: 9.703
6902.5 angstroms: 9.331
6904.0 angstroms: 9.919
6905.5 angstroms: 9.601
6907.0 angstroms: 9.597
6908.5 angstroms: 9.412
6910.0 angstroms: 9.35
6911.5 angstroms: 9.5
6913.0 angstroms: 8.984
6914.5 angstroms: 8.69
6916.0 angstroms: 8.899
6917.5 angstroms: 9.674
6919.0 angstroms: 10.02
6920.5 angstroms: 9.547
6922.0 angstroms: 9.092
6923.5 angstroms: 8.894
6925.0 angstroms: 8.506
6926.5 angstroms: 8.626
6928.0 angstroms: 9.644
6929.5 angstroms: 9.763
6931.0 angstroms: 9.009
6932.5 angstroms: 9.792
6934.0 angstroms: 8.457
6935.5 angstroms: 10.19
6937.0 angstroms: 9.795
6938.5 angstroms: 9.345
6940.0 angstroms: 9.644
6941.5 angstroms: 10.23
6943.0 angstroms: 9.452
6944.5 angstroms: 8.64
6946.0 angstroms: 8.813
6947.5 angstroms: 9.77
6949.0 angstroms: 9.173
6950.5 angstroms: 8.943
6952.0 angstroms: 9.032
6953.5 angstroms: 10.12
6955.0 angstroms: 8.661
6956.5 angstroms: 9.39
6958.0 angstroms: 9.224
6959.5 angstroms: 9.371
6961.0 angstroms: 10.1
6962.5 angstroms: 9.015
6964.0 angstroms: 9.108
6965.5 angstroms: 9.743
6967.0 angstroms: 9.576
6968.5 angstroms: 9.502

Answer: 0.01 mag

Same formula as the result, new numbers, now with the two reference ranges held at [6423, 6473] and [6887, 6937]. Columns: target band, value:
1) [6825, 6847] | 0.02 mag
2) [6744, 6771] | 0.02 mag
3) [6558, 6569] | 0.12 mag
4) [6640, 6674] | 0.03 mag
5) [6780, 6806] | 0.05 mag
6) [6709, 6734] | 0.03 mag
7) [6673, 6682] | -0.05 mag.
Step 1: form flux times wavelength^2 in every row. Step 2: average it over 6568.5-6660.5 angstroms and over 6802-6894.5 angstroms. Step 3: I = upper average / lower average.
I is 1.1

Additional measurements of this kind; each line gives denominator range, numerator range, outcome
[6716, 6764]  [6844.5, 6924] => 1.06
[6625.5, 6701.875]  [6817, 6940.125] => 1.05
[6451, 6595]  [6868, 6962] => 1.12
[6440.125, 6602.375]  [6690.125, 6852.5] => 1.05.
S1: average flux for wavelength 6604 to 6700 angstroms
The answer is 9.45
